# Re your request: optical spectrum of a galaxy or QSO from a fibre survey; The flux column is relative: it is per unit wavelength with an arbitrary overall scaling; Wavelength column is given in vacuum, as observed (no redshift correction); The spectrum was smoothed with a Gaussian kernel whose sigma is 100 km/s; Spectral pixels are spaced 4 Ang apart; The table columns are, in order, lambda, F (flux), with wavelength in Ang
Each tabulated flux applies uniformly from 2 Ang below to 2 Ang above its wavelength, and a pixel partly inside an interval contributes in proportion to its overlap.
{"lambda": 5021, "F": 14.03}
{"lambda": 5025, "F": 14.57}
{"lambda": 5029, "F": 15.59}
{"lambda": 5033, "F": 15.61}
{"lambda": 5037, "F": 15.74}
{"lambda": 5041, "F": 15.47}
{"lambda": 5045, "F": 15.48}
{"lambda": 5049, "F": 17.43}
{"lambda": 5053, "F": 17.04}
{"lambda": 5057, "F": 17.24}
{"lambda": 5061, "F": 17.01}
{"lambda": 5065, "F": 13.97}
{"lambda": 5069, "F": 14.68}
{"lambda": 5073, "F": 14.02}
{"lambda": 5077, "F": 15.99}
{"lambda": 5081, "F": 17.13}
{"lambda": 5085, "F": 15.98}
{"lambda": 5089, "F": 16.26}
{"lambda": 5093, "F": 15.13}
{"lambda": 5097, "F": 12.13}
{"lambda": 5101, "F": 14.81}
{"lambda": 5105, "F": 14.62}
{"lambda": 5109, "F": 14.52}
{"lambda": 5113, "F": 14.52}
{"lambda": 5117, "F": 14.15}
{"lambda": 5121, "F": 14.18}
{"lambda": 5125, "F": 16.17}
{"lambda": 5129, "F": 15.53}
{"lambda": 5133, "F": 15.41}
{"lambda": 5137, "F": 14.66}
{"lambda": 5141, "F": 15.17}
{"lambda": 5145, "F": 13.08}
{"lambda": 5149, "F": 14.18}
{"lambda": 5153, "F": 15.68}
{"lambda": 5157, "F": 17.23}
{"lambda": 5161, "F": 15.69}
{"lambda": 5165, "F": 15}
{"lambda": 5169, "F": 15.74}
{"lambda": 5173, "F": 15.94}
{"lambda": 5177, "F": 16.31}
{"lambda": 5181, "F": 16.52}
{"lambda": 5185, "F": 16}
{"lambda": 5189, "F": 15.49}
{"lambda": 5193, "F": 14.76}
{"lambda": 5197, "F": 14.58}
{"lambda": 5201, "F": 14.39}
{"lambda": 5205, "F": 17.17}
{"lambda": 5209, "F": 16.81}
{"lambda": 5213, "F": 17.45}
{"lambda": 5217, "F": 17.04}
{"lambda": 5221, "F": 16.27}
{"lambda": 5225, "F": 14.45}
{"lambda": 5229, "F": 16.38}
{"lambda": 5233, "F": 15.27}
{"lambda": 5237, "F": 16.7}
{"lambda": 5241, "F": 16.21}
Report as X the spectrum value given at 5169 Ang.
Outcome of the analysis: 15.74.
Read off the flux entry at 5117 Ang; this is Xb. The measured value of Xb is 14.15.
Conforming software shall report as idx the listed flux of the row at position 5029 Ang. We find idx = 15.59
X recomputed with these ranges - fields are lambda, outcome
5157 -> 17.23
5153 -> 15.68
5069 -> 14.68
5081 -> 17.13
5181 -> 16.52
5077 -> 15.99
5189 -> 15.49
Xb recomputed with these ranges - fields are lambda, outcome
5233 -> 15.27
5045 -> 15.48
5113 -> 14.52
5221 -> 16.27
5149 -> 14.18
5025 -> 14.57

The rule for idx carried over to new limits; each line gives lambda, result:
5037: 15.74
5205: 17.17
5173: 15.94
